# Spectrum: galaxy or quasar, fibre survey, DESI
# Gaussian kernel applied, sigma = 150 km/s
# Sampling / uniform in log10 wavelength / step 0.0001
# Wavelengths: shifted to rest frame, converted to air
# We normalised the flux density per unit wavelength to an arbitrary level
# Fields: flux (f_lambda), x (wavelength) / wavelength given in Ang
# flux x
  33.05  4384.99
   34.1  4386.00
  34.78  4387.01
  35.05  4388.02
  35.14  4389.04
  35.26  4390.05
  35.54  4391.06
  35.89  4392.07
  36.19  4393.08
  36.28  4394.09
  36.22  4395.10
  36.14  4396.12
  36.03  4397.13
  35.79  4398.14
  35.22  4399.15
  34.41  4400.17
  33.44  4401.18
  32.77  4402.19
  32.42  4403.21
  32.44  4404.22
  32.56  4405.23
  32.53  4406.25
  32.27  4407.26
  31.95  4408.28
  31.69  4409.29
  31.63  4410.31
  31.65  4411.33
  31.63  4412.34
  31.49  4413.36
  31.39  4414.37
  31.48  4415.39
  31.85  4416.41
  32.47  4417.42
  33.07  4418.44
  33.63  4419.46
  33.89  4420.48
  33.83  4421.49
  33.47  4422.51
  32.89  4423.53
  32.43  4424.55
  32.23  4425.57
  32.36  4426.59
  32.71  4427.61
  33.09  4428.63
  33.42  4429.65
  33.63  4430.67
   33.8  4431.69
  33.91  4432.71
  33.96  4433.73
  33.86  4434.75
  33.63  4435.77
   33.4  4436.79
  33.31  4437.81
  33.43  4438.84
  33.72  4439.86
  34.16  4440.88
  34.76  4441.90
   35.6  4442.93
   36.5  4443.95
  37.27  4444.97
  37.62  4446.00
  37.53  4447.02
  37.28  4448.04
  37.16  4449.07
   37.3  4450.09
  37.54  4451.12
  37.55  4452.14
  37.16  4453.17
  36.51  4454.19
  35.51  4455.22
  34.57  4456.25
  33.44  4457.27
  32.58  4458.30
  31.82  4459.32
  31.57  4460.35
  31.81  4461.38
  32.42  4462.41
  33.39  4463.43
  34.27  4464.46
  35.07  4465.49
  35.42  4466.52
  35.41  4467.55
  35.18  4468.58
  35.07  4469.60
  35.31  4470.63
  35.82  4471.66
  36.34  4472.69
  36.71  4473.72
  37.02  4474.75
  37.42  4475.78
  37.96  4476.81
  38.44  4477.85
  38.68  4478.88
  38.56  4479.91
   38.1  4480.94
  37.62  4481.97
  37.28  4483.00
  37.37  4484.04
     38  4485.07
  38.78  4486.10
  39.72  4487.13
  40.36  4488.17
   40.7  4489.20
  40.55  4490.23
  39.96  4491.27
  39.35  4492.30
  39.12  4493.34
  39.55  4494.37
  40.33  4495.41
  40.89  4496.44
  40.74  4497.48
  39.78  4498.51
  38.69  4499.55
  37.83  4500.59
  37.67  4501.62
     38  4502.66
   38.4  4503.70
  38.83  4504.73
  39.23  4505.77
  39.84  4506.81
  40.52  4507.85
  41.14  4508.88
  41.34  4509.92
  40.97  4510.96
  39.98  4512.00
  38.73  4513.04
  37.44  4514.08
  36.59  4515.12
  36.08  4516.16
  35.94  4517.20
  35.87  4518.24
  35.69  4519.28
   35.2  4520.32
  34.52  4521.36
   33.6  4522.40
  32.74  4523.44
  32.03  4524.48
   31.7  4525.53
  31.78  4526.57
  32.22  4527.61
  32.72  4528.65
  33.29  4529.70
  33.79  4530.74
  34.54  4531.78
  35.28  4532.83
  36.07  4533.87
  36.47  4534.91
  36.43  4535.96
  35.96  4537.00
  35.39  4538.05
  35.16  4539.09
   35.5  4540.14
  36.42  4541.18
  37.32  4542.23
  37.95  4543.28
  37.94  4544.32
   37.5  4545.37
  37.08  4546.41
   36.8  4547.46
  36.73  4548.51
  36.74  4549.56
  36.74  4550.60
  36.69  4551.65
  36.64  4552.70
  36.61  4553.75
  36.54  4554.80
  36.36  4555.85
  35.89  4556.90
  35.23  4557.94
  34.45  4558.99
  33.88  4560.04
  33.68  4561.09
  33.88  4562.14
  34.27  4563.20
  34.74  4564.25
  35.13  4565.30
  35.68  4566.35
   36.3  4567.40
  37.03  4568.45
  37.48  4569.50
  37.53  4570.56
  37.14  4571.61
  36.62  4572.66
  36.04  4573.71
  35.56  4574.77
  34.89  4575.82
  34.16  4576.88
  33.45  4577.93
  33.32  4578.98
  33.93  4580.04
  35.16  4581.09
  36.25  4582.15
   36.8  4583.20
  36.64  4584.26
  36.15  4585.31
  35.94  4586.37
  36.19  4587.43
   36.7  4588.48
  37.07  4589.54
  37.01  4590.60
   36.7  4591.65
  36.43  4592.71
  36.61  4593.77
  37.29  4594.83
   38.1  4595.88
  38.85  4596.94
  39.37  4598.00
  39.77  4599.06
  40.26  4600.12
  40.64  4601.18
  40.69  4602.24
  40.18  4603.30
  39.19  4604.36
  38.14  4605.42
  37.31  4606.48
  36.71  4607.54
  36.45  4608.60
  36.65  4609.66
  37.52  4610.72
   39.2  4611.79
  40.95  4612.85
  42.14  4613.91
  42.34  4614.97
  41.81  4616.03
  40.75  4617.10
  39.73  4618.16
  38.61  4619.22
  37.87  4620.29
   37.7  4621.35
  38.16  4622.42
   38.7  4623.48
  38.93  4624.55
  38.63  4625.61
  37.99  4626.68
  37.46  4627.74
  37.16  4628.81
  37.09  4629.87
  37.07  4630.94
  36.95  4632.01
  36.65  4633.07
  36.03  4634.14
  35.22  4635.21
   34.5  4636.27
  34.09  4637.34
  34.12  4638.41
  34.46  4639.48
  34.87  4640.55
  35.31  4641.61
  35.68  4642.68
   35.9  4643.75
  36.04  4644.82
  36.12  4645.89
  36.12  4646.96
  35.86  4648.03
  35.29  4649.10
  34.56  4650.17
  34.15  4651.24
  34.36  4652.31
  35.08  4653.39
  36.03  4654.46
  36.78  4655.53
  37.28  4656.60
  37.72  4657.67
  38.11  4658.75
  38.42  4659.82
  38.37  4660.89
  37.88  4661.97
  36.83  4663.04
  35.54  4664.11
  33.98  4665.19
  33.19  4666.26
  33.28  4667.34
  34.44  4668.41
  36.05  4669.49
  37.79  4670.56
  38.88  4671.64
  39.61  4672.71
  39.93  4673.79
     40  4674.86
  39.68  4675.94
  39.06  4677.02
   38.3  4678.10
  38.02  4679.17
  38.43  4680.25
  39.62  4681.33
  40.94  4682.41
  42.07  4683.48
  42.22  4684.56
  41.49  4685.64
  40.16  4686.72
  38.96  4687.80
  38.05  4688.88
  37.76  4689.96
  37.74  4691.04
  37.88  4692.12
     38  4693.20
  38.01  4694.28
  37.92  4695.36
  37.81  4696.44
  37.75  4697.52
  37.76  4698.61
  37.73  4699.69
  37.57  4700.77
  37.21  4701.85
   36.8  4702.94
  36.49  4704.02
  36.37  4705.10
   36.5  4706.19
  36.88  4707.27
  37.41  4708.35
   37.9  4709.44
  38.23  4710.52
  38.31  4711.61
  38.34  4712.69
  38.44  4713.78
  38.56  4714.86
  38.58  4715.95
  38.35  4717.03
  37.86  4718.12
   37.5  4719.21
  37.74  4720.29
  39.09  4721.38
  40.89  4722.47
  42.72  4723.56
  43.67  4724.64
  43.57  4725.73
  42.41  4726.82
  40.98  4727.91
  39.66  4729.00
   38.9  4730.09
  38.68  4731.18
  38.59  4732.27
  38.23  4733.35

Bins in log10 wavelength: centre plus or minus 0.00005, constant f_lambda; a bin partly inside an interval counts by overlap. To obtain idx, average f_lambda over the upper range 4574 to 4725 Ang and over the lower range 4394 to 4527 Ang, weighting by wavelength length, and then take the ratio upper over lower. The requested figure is 1.1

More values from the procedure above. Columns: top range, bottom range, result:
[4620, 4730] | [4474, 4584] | 1.02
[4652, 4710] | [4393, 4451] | 1.11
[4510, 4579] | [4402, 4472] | 1.05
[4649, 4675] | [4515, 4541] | 1.06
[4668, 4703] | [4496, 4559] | 1.05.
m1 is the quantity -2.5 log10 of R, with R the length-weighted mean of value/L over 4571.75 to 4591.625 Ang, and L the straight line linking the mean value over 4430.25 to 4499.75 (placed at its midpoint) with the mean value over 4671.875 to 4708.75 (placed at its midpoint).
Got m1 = 0.05 mag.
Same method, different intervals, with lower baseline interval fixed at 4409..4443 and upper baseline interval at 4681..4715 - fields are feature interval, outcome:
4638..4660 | 0.05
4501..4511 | -0.15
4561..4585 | 0.01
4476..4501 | -0.14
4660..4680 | 0.01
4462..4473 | -0.03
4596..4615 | -0.07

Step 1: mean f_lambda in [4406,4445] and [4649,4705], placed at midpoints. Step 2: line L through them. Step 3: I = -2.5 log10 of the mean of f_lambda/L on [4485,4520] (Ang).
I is -0.13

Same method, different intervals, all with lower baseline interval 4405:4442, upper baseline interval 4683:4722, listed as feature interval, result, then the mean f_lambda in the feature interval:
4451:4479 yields -0.05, 35.3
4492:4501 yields -0.16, 39.6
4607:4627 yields -0.07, 39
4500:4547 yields -0.05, 36.4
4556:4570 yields 0.01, 35.2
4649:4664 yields 0.02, 36.5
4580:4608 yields -0.04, 37.6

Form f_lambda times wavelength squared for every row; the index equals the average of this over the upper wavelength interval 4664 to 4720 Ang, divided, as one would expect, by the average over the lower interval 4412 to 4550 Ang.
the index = 1.2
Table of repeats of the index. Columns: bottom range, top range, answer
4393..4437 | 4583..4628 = 1.26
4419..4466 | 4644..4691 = 1.20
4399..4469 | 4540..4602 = 1.14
